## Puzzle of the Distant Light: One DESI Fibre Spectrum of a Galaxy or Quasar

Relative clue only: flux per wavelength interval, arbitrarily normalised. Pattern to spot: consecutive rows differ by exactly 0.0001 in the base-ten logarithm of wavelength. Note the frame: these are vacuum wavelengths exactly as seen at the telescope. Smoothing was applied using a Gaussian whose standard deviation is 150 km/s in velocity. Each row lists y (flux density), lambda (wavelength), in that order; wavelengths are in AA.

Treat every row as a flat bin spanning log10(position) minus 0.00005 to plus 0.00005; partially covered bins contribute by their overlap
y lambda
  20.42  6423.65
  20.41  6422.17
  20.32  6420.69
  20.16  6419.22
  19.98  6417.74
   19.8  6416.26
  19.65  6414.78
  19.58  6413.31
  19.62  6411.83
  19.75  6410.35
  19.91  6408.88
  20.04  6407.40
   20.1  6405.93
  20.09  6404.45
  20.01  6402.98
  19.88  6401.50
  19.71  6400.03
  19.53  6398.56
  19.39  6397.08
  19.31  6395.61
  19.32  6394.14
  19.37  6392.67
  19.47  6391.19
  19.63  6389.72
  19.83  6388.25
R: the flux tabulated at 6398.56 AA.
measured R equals 19.53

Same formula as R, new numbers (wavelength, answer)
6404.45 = 20.09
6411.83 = 19.62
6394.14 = 19.32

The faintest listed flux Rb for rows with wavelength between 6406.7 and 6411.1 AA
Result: 19.75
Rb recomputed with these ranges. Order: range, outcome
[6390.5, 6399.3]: 19.31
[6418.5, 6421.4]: 20.16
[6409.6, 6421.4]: 19.58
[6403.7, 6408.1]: 20.04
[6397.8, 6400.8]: 19.53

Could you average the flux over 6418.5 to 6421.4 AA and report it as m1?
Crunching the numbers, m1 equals 20.3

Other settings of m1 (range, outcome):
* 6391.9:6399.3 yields 19.4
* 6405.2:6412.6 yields 19.9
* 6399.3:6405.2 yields 19.9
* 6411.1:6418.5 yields 19.7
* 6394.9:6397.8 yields 19.4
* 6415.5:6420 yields 20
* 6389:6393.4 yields 19.5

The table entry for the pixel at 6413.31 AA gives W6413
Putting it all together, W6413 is 19.58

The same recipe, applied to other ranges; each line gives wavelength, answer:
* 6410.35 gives 19.75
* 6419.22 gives 20.16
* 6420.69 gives 20.32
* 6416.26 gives 19.8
